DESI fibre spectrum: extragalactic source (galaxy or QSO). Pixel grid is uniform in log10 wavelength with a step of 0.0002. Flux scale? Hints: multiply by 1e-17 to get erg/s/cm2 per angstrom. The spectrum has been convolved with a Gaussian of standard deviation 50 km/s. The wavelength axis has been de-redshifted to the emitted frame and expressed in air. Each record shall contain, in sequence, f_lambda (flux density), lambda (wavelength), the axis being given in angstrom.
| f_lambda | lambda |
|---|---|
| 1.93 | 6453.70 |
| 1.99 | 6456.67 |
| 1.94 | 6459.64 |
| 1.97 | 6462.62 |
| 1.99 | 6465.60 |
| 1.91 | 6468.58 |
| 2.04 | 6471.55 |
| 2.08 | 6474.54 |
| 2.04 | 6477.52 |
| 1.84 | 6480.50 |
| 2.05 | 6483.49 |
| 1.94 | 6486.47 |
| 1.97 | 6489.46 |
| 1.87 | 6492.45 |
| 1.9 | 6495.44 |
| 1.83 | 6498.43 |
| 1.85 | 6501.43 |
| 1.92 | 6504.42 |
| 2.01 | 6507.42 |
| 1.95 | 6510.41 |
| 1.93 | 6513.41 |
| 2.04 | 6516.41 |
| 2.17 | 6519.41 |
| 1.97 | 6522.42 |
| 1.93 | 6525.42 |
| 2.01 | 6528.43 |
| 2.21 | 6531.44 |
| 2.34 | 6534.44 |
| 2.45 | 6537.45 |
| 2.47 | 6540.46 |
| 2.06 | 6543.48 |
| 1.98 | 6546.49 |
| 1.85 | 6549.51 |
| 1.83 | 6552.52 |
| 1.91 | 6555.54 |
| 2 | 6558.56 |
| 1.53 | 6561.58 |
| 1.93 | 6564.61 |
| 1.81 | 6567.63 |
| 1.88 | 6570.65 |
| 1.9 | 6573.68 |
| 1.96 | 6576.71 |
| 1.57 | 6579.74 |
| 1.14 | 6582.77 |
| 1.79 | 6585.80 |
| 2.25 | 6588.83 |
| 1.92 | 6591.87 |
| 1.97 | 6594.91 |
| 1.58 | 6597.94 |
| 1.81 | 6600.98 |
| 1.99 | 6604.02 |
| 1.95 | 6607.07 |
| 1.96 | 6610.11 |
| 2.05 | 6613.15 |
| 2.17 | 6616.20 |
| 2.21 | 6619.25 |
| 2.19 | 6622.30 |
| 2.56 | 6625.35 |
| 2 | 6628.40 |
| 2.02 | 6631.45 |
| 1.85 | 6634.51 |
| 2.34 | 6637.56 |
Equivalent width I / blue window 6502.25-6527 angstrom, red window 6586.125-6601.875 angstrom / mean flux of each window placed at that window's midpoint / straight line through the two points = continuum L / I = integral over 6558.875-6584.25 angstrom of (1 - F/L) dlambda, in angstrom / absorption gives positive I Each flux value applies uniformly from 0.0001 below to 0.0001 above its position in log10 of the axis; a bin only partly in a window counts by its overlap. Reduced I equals 2.6 angstrom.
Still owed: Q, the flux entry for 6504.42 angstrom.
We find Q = 1.92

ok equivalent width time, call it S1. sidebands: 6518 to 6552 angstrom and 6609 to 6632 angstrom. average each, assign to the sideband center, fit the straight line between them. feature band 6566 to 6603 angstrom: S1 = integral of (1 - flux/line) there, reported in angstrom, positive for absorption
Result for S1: 5.9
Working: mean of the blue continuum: 2.12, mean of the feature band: 1.8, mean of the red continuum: 2.15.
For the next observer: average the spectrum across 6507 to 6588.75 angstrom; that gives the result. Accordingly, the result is 1.95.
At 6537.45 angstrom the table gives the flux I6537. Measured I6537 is 2.45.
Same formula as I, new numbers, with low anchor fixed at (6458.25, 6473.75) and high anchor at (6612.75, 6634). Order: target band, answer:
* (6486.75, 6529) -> 1.5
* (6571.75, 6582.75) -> 2.0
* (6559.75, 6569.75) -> 1.5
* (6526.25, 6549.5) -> -1.4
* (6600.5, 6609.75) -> 0.9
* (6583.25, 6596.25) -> 1.3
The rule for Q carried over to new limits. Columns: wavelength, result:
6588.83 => 2.25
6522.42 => 1.97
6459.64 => 1.94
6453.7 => 1.93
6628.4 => 2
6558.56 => 2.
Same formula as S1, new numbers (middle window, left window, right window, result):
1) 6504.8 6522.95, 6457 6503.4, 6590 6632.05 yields -0.4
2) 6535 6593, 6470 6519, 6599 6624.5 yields 2.8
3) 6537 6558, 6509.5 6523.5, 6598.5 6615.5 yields -0.7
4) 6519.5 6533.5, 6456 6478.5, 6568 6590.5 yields -1.3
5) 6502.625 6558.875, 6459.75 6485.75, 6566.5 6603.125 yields -4.9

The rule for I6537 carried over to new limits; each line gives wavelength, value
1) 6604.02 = 1.99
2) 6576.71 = 1.96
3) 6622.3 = 2.19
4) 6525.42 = 1.93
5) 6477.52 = 2.04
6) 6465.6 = 1.99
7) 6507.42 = 2.01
